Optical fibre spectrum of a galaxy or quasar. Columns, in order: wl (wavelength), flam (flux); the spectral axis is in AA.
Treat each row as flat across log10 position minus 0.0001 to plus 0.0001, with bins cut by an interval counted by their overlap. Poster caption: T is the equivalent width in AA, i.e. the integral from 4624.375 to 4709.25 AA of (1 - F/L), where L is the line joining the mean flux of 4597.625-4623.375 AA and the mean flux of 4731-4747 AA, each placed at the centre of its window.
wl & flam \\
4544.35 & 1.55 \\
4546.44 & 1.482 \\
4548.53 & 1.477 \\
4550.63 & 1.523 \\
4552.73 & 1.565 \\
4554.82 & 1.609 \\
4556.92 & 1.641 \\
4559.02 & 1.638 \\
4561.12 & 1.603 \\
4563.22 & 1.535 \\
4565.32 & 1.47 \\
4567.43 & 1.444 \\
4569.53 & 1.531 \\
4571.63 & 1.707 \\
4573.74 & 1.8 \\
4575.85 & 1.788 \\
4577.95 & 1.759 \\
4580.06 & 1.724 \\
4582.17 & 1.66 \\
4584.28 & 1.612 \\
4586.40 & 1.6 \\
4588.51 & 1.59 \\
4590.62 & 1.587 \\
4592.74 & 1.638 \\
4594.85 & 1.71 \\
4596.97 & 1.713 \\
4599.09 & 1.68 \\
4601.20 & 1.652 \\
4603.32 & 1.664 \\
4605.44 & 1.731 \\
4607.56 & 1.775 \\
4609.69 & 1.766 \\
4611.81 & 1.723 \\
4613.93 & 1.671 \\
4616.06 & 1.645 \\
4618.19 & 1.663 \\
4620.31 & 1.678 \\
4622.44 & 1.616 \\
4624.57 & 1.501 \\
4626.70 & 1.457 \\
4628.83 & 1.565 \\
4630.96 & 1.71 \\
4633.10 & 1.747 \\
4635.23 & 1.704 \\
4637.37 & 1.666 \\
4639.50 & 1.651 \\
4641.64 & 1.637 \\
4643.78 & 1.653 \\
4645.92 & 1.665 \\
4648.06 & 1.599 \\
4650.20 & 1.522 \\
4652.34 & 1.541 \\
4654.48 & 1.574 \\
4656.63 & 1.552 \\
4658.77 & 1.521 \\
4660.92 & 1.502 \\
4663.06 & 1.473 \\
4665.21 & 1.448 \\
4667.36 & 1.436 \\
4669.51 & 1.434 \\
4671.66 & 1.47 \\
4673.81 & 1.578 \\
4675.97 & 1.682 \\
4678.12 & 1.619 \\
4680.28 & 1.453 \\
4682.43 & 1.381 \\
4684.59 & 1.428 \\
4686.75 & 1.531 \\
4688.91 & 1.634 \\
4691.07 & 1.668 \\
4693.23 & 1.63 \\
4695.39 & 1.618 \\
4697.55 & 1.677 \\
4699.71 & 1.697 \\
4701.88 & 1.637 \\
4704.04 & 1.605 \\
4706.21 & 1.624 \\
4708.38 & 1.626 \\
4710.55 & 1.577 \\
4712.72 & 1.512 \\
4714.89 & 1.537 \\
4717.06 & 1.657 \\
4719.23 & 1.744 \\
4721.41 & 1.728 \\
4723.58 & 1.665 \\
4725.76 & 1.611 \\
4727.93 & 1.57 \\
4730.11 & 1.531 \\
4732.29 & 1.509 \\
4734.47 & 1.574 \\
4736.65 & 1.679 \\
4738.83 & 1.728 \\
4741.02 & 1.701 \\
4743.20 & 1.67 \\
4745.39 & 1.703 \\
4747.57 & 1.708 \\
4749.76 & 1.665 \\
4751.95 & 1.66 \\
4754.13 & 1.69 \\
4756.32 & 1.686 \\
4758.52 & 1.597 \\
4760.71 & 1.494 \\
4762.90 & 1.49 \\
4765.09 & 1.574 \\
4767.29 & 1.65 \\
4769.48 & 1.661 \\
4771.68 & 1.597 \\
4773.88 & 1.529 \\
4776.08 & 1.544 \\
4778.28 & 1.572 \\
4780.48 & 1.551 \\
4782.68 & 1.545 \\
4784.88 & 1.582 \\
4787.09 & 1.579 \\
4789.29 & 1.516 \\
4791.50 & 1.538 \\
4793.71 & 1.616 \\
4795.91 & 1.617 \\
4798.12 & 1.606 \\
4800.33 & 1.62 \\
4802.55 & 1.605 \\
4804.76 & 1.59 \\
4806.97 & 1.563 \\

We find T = 4.8 AA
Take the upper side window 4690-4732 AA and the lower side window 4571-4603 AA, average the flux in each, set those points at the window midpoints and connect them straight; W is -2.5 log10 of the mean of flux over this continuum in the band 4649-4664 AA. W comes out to 0.08 mag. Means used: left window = 1.68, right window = 1.62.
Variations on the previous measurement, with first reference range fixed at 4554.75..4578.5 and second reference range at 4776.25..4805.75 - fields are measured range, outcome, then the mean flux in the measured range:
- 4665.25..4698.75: 0.037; 1.55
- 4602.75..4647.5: -0.031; 1.66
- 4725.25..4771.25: -0.026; 1.63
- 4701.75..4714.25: 0.003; 1.59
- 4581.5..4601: -0.016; 1.64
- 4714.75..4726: -0.051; 1.67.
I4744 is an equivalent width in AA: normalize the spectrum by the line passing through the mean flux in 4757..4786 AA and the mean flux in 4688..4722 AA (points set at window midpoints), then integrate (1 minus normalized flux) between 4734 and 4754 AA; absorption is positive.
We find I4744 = -1.1 AA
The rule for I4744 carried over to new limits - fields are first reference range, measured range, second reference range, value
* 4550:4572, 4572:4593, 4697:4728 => -1.4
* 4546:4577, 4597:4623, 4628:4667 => -1.6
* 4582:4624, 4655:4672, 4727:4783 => 1.7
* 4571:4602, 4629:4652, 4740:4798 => 0.1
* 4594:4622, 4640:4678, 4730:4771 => 2.8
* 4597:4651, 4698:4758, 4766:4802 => -1.2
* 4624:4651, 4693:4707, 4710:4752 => -0.1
